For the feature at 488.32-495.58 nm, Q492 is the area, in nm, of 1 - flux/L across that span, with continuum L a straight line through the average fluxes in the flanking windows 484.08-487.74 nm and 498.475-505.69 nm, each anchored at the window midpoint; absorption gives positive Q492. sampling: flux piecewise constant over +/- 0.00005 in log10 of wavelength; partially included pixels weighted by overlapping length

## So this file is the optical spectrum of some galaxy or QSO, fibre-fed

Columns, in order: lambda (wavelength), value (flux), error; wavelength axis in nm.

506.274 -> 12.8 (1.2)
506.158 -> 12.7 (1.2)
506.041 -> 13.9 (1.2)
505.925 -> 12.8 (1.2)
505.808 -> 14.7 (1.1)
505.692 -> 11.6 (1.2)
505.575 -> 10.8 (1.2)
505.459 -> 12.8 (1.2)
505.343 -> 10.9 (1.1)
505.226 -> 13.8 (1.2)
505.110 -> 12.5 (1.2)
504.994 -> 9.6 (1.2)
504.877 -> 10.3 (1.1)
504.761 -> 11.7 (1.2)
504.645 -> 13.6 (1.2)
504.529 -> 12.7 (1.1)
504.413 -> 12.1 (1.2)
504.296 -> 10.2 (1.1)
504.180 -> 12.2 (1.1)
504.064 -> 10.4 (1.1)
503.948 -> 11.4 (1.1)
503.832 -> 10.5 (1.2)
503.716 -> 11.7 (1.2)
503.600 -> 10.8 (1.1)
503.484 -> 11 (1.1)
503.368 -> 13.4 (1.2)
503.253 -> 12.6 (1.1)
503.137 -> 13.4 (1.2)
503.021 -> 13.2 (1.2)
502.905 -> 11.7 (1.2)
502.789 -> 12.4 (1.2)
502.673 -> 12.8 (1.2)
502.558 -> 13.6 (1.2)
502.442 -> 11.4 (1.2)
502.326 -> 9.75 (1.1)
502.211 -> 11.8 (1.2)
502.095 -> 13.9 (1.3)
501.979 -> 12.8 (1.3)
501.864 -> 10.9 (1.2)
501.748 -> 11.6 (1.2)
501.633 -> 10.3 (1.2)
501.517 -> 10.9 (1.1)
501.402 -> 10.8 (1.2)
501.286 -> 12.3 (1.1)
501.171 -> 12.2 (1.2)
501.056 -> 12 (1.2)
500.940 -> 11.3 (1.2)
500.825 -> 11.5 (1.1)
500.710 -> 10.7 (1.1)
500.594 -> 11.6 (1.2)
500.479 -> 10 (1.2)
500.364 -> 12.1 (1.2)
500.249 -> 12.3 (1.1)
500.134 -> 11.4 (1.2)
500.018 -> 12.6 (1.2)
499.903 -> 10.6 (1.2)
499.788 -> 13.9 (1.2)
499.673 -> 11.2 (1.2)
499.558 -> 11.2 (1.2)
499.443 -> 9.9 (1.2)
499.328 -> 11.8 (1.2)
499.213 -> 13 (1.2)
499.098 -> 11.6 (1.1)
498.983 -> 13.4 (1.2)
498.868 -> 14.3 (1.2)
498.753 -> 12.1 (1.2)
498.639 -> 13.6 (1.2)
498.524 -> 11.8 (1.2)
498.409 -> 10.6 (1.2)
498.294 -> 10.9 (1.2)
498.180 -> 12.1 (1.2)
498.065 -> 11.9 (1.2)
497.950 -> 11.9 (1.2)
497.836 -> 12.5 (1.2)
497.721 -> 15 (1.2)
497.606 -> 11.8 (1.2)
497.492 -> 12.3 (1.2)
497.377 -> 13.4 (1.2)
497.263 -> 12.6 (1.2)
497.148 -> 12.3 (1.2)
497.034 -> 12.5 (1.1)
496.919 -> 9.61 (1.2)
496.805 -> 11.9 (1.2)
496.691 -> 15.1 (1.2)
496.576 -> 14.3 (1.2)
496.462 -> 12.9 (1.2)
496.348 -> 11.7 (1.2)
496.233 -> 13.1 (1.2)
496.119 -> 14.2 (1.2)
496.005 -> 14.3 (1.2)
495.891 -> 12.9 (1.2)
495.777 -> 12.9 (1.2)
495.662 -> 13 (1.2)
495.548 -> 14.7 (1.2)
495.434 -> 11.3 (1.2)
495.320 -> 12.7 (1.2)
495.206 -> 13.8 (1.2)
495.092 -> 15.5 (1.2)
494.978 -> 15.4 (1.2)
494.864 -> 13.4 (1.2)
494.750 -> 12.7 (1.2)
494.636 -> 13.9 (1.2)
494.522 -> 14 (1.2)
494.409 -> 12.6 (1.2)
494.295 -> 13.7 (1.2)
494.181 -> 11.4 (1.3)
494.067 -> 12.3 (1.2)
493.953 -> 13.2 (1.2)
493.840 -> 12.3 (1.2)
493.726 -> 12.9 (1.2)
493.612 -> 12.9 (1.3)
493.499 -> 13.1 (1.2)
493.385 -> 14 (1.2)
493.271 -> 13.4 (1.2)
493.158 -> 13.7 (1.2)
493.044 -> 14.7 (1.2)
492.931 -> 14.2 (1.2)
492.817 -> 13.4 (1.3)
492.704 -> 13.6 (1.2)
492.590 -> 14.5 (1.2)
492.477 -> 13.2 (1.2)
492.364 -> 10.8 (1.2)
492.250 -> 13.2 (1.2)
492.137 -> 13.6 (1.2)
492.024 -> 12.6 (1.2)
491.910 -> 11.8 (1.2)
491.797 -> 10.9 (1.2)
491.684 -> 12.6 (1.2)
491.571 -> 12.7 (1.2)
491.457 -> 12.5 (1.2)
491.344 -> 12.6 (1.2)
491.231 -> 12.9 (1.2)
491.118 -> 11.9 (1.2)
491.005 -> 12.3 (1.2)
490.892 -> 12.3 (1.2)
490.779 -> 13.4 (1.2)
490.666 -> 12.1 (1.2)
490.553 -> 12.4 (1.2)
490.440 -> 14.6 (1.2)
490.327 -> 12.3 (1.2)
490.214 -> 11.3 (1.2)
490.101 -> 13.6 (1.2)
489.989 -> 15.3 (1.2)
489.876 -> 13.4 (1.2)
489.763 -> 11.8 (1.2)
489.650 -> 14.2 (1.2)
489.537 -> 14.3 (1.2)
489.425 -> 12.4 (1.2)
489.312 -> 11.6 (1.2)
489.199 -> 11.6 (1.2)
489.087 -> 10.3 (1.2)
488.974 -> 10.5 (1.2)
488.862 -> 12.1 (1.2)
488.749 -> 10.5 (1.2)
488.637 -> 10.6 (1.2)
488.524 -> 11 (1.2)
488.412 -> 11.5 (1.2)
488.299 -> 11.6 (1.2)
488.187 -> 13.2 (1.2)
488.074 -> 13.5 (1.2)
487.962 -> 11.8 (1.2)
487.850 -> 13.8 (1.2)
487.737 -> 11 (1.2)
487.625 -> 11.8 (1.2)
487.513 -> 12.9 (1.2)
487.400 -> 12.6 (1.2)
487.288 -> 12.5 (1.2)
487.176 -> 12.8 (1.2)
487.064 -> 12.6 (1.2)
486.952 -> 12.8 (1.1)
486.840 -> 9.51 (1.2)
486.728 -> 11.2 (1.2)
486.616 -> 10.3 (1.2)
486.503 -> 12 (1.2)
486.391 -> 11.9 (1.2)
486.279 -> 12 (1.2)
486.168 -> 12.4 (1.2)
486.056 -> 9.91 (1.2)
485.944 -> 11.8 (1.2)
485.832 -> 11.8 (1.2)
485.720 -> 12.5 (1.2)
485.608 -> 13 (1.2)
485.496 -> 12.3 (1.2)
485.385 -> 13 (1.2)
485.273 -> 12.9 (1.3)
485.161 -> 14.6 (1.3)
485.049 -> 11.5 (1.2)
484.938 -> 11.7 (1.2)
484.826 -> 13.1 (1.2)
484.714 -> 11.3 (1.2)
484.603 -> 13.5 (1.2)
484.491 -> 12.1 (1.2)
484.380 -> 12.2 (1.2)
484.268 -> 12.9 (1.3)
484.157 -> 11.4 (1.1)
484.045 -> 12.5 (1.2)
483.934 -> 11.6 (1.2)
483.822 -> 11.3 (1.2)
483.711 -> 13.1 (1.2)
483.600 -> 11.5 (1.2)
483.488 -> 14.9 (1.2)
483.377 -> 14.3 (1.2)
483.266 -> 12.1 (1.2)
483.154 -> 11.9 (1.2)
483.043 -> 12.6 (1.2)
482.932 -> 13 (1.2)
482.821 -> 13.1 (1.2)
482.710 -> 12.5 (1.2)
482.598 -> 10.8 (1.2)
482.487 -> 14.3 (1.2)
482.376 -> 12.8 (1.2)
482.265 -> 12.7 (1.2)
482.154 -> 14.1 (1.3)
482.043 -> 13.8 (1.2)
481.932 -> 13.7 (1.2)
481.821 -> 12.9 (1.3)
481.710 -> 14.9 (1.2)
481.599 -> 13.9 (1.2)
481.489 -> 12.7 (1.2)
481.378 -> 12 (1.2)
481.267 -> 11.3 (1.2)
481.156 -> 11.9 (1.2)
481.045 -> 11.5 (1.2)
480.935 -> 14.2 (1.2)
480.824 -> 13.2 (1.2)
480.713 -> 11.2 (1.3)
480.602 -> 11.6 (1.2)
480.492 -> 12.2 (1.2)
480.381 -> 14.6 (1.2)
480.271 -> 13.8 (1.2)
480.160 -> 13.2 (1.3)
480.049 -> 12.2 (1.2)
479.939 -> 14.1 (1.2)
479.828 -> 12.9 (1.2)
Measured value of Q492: -0.47 nm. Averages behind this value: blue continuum 12.1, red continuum 11.8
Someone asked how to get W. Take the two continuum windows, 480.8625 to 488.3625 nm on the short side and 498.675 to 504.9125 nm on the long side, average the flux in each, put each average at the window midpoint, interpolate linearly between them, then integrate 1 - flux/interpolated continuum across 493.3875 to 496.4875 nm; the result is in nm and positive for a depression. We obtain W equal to -0.29 nm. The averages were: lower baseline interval 12.5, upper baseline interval 11.8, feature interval 13.2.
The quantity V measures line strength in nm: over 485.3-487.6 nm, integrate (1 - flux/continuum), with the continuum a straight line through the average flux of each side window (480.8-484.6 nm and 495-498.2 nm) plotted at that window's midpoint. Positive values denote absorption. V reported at 0.15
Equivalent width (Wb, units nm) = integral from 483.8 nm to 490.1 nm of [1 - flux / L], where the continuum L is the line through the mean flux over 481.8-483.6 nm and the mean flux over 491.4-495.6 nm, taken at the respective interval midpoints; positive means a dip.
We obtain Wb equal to 0.45 nm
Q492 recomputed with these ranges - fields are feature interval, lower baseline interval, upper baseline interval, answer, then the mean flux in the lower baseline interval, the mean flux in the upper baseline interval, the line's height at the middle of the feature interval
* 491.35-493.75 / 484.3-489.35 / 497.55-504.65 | -0.22 nm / 12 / 11.9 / 12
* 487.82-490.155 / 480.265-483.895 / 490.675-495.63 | 0.12 nm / 12.8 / 13.1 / 13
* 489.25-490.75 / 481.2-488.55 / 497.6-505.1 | -0.09 nm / 12.4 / 11.9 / 12.3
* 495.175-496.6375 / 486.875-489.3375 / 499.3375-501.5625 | -0.19 nm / 11.9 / 11.5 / 11.7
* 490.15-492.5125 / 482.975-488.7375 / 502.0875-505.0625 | -0.08 nm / 12.2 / 11.8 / 12.1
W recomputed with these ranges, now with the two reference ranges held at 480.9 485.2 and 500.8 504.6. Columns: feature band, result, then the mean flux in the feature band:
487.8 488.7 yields 0.03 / 12.1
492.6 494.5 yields -0.16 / 13.3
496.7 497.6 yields -0.01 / 12.2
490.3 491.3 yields -0.03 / 12.7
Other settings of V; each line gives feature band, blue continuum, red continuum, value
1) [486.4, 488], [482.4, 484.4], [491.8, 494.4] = 0.098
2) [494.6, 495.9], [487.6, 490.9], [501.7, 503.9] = -0.140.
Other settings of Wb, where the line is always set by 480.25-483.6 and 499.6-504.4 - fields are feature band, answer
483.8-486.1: 0.09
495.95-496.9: -0.10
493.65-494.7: -0.06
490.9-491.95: 0.01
